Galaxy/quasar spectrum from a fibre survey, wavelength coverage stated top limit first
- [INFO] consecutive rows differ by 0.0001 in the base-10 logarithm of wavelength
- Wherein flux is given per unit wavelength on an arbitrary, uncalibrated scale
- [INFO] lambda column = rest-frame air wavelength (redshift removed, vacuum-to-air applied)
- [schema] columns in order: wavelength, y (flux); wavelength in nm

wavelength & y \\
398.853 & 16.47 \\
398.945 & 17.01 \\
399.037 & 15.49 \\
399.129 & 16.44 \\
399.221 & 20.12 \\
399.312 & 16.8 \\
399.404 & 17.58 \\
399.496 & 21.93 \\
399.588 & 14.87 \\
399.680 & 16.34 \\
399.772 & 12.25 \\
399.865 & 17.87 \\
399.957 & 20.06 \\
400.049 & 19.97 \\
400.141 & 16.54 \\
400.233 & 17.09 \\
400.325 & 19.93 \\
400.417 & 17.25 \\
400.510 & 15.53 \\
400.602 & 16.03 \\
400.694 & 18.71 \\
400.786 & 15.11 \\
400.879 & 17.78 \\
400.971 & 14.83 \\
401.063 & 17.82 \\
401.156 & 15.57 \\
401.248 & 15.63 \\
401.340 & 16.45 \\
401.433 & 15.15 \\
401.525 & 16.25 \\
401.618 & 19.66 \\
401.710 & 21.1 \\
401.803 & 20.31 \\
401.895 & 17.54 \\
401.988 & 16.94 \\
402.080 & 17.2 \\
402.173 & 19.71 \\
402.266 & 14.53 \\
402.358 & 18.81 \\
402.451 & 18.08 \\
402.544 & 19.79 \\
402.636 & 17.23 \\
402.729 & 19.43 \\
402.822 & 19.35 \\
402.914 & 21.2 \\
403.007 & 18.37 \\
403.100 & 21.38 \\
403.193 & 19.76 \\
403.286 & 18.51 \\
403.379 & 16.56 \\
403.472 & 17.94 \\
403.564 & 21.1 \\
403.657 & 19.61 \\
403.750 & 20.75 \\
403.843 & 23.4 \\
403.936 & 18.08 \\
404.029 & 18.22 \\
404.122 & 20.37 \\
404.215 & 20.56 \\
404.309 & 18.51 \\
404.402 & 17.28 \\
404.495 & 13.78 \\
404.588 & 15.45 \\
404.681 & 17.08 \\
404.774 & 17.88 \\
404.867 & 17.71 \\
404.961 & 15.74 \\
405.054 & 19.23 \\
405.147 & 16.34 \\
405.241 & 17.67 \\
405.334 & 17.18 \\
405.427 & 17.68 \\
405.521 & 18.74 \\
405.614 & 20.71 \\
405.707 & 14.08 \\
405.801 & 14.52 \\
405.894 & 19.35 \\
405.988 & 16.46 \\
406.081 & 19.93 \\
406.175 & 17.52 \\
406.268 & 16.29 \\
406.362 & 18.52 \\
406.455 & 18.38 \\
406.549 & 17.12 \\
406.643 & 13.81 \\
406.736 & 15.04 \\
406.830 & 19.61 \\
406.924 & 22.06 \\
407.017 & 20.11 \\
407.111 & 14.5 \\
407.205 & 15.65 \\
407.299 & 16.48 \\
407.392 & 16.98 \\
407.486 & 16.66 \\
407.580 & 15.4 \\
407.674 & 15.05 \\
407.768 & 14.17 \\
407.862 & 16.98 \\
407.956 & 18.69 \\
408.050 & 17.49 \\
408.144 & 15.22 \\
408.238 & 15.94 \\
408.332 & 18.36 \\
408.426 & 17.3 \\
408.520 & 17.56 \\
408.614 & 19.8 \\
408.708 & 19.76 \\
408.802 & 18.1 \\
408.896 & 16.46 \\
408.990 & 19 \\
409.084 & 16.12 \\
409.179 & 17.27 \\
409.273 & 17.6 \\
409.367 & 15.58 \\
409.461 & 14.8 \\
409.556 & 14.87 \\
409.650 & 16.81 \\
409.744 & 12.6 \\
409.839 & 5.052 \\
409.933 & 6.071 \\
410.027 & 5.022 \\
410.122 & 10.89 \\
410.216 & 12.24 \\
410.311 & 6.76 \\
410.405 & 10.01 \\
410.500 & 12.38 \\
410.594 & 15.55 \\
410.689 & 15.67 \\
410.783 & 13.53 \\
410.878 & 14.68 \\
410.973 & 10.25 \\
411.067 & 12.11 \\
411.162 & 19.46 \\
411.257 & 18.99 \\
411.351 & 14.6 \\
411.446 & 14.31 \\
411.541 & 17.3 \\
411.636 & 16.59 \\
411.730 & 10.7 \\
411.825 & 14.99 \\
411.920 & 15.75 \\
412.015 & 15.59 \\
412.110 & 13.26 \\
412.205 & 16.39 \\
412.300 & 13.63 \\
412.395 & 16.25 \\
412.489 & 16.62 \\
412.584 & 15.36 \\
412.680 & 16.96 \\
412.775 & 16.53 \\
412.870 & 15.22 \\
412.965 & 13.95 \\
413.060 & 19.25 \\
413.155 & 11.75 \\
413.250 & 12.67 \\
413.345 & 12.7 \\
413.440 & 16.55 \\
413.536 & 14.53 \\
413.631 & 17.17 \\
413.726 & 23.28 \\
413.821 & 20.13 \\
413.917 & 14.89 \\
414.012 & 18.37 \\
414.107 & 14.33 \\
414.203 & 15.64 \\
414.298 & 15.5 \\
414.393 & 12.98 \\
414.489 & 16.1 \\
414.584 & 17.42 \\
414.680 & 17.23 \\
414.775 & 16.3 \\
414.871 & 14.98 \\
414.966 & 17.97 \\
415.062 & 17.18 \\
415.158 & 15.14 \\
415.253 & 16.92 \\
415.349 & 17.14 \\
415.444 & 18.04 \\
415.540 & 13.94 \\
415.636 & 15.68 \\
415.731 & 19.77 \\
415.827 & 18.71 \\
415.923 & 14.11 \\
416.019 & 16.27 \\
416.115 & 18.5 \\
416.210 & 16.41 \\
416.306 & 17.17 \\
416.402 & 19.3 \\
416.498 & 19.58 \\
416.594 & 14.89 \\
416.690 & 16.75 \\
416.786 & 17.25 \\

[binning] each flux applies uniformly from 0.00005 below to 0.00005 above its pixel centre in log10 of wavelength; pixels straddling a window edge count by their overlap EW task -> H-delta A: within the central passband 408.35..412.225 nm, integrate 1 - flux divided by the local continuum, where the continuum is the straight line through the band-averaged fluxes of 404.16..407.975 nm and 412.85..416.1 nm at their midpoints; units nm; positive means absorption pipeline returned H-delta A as 0.53 nm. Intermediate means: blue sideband 17.2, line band 14.4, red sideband 16.3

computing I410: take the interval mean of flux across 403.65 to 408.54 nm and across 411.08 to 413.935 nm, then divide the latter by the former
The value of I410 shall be 0.90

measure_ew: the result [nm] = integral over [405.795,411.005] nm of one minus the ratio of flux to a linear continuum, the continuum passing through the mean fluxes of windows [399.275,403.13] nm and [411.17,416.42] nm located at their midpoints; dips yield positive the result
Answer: 0.41 nm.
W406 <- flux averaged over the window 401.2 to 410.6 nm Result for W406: 16.9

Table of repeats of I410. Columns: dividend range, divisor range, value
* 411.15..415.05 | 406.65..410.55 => 1.04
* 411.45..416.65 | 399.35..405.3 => 0.90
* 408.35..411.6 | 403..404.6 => 0.76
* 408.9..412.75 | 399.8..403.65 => 0.78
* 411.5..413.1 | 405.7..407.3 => 0.90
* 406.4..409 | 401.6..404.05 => 0.90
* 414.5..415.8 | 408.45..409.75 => 0.98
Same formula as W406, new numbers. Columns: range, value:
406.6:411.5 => 15.2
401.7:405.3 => 18.5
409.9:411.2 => 11.8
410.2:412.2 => 14.1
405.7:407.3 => 17.3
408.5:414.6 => 14.9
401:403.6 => 18.2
